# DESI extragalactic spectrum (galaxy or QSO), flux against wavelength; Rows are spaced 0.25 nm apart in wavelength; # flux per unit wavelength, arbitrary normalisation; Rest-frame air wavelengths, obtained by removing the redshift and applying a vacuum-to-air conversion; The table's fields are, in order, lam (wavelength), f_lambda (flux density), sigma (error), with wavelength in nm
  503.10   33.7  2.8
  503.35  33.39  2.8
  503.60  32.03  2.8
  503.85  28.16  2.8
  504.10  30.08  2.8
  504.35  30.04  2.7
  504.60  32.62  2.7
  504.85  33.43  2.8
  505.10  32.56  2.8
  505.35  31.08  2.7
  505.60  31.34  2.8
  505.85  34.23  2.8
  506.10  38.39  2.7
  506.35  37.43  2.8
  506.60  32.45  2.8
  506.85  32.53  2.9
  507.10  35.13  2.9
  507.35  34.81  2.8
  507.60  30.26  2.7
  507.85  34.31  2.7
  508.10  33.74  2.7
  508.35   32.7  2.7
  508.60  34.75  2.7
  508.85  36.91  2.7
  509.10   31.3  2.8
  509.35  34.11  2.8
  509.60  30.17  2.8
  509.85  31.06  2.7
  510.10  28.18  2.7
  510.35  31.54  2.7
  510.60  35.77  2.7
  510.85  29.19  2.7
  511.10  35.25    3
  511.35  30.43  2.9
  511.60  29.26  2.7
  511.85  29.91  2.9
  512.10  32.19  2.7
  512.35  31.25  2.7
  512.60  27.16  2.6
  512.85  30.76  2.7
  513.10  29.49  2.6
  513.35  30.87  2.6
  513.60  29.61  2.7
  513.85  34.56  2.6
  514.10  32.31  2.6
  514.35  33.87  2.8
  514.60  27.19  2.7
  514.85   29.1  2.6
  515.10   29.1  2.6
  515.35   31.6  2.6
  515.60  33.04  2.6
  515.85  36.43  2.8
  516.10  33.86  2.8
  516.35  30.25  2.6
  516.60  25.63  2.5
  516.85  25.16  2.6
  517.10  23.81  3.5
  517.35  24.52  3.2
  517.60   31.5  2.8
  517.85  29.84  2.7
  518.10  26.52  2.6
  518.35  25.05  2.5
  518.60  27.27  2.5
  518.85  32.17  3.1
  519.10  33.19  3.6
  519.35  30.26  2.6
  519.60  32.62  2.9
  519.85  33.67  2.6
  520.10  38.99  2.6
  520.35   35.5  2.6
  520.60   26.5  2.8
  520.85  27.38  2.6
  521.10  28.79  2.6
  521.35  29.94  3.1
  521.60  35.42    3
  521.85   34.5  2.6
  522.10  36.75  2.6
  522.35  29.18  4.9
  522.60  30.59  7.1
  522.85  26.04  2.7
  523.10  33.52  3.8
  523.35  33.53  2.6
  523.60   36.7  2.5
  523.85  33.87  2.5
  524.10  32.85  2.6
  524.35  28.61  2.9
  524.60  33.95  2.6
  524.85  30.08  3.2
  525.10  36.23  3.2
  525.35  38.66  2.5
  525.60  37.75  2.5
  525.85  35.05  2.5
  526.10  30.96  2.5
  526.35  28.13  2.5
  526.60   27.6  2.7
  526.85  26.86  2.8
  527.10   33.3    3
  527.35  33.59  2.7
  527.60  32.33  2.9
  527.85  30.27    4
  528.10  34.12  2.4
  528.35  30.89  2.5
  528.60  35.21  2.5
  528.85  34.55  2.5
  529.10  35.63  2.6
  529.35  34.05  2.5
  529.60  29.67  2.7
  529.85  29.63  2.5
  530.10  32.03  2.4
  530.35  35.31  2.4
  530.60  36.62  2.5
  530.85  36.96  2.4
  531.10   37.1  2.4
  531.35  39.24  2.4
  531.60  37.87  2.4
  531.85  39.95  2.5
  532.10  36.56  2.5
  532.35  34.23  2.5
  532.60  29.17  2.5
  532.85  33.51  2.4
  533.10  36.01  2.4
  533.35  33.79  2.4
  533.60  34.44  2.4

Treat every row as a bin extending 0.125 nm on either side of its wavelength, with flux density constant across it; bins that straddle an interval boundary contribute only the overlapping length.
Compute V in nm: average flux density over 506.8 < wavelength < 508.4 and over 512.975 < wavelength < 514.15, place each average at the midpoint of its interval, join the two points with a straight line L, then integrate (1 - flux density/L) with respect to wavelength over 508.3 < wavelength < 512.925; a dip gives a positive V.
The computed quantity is 0.10 nm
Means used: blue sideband 33.4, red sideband 31.3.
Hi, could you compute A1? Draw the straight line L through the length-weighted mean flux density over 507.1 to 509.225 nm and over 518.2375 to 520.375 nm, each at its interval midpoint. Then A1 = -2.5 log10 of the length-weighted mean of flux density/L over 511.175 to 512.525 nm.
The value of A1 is 0.08 mag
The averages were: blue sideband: 33.7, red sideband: 32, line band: 30.7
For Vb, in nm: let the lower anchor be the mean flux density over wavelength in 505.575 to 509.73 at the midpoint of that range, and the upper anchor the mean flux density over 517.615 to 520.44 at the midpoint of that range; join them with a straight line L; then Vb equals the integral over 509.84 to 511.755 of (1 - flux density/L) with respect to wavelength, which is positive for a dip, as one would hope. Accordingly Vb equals 0.11 nm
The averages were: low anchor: 33.9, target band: 31.3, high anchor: 31.3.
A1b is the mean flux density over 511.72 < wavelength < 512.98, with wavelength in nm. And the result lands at 30.2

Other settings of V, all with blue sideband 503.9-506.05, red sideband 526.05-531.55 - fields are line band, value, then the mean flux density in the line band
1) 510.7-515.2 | 0.233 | 30.7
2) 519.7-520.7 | -0.036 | 33.8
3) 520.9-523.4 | 0.083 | 31.6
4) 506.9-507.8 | -0.036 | 33.4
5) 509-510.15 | 0.038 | 31.1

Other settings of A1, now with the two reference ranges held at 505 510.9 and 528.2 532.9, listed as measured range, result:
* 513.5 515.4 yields 0.090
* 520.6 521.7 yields 0.143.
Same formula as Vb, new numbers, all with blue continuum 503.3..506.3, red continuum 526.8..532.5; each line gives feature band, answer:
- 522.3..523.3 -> 0.106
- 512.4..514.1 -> 0.125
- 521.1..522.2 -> 0.005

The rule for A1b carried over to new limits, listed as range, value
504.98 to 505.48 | 31.8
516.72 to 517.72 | 26.2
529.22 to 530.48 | 32.2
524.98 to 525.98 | 36.9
